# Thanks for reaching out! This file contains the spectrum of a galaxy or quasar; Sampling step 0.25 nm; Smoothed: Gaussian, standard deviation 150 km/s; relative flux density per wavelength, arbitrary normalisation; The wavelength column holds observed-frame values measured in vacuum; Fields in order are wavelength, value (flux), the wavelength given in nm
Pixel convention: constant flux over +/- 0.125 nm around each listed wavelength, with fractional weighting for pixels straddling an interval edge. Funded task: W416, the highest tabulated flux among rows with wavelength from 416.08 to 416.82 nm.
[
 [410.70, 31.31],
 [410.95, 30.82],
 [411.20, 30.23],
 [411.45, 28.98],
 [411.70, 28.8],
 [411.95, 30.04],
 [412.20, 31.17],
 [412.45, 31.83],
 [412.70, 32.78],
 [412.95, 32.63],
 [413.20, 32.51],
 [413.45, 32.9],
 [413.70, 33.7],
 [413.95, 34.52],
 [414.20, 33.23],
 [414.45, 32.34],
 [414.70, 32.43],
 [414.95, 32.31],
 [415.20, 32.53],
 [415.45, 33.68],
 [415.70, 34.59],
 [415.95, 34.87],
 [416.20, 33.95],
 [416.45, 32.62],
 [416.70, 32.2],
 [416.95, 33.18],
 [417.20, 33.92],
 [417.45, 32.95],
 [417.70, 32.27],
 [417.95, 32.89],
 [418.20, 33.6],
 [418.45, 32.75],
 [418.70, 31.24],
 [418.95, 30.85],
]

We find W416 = 33.95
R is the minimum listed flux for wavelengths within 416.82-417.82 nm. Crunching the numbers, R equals 32.27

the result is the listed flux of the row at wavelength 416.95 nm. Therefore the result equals 33.18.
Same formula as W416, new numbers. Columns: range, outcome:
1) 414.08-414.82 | 33.23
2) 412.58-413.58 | 32.9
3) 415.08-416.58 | 34.87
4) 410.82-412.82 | 32.78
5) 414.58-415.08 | 32.43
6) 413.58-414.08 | 34.52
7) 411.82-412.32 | 31.17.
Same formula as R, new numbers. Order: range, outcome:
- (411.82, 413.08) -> 30.04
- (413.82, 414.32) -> 33.23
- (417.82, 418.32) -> 32.89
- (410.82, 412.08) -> 28.8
